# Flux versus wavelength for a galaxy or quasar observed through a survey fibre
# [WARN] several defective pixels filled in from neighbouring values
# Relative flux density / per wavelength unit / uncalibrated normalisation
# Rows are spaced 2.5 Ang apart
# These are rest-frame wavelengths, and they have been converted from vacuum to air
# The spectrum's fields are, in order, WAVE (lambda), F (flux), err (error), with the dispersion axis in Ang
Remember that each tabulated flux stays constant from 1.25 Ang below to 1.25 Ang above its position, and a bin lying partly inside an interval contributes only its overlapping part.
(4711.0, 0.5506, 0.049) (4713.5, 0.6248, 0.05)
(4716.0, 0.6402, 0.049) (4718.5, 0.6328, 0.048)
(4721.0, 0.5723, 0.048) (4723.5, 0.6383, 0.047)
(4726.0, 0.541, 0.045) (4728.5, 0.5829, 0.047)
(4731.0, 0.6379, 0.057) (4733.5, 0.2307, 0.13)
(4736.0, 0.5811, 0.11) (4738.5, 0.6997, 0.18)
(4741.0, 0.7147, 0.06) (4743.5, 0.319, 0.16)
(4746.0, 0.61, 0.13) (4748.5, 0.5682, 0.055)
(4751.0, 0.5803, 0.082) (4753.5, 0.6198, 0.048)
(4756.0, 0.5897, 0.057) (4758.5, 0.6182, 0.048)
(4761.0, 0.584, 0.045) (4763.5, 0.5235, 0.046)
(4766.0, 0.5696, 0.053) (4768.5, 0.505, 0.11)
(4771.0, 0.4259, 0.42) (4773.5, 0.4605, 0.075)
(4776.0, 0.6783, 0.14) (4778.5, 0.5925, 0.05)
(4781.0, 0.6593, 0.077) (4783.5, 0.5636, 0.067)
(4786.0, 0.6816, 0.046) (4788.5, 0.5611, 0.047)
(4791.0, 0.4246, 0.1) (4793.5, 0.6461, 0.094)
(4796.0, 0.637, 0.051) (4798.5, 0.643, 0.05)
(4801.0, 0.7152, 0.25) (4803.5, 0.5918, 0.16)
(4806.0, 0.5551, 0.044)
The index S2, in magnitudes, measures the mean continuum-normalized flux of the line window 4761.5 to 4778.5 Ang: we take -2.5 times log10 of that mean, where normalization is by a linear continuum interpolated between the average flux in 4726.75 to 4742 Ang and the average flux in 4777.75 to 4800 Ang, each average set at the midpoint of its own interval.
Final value 0.11 mag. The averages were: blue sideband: 0.571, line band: 0.534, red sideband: 0.602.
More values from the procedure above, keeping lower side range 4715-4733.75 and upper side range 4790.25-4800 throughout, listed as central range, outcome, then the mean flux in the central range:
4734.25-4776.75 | 0.05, 0.562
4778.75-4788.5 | -0.05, 0.621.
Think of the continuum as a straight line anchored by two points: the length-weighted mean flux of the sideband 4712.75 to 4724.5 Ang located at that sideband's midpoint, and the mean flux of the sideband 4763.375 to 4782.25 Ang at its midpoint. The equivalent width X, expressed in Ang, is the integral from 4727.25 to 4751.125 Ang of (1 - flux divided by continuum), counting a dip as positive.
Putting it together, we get 1.8 Ang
